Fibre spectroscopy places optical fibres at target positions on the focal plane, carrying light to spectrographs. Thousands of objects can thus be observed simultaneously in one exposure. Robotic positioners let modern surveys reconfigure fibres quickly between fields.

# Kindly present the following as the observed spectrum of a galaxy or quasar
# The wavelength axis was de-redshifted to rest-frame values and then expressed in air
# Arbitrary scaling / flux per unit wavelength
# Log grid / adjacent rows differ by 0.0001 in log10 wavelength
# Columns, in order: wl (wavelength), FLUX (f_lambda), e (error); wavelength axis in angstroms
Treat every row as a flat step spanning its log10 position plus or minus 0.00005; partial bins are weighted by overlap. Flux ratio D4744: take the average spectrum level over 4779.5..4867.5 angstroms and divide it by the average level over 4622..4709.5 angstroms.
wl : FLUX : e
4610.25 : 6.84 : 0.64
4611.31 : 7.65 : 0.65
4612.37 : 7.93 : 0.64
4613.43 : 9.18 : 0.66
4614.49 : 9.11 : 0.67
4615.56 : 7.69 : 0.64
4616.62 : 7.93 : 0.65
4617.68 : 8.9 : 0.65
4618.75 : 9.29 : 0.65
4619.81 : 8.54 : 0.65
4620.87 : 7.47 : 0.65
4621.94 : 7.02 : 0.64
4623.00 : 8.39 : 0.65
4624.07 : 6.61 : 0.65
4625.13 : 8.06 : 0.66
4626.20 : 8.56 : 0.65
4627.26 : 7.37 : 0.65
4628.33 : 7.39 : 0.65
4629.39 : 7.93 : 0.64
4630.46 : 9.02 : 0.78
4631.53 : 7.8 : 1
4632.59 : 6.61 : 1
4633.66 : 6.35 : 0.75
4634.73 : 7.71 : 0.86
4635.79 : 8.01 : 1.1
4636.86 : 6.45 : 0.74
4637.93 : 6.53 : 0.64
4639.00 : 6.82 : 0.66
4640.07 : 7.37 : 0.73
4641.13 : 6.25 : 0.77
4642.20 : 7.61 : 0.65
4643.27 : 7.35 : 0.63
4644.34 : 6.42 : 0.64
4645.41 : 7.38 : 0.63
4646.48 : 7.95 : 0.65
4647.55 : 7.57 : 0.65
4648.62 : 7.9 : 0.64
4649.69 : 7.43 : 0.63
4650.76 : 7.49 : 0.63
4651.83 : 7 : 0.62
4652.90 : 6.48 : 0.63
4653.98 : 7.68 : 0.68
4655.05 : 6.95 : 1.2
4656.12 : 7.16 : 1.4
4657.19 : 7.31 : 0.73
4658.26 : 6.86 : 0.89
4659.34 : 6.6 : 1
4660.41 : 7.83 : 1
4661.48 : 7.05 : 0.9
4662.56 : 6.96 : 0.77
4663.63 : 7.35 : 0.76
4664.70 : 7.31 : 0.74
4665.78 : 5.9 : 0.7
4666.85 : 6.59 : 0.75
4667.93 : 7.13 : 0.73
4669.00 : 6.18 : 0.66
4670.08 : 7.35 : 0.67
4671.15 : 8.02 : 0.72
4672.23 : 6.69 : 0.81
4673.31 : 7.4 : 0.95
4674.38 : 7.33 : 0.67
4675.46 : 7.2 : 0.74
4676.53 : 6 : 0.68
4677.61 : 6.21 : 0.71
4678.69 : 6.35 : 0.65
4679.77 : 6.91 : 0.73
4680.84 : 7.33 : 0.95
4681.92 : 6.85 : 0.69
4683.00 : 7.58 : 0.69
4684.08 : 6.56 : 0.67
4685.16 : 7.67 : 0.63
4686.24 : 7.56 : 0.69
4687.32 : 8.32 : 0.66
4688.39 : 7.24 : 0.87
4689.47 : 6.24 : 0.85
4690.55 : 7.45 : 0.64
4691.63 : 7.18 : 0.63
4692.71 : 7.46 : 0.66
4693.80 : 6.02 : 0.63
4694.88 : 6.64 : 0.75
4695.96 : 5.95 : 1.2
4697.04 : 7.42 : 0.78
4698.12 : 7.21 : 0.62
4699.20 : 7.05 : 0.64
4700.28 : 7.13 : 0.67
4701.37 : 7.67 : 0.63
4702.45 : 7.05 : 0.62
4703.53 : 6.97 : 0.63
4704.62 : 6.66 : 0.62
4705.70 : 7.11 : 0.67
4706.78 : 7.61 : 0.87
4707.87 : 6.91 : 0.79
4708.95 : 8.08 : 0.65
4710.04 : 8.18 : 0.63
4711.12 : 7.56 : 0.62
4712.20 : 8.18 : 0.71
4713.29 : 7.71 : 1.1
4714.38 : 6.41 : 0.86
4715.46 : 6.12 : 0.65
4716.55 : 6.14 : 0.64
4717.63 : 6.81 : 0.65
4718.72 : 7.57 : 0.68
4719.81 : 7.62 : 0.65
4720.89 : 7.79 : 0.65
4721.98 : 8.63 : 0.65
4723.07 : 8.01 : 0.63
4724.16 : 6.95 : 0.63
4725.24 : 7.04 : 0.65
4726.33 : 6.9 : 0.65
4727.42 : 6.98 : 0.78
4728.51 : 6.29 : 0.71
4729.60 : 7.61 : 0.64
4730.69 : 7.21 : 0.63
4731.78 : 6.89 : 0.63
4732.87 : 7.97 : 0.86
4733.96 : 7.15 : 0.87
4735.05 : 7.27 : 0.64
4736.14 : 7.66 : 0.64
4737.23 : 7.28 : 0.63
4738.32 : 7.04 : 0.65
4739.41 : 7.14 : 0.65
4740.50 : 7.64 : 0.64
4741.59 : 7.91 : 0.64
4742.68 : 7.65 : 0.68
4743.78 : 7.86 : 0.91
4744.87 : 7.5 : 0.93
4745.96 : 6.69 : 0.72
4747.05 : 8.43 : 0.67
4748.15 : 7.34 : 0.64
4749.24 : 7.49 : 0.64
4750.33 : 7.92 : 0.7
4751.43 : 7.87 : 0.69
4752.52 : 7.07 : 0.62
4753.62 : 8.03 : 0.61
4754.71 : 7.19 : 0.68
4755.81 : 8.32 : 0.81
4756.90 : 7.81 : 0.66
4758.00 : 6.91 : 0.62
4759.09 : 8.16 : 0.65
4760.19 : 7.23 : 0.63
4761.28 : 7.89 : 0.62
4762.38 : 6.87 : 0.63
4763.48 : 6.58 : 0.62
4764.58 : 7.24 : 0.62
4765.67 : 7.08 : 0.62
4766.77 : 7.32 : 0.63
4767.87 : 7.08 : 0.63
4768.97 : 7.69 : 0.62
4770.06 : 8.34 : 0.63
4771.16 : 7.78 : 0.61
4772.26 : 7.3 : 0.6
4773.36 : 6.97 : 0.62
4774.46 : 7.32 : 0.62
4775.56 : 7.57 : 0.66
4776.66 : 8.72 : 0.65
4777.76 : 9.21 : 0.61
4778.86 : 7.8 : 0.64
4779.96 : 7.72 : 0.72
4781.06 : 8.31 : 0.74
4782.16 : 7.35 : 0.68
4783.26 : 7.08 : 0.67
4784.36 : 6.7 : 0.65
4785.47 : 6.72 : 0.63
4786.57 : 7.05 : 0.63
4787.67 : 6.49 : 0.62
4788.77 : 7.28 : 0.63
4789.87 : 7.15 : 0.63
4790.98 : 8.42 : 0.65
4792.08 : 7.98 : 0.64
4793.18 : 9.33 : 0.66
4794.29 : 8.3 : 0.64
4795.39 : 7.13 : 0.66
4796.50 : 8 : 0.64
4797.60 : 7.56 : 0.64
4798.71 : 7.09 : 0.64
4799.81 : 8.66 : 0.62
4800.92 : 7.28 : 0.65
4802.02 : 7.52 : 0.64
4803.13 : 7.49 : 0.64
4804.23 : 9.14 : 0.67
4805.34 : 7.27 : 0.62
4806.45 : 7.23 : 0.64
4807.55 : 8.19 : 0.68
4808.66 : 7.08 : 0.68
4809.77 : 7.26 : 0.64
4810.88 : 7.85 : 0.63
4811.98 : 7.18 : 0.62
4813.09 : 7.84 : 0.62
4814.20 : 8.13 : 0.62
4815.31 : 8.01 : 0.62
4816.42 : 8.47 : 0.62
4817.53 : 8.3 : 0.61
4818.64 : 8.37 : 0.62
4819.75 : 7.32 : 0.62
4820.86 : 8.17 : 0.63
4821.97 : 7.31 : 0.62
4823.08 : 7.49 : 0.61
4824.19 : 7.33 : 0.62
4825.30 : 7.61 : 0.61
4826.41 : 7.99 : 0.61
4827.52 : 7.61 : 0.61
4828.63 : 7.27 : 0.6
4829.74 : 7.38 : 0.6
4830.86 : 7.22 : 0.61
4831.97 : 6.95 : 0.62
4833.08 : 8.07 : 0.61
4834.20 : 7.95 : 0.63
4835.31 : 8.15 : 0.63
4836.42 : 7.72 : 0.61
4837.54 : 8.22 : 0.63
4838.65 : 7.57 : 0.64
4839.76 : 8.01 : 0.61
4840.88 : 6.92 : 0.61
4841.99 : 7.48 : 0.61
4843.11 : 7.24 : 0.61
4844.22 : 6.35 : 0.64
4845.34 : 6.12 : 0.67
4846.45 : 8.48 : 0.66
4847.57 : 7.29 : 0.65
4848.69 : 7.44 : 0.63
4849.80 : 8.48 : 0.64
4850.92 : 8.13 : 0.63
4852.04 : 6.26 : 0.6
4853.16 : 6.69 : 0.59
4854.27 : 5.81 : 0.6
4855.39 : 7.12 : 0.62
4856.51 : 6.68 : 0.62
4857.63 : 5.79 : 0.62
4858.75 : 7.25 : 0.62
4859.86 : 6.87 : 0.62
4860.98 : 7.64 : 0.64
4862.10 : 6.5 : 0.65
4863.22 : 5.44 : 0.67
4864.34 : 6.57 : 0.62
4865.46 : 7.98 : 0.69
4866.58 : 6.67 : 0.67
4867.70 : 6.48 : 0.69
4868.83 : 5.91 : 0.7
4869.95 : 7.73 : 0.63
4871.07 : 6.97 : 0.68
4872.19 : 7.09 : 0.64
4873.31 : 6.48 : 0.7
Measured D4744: 1.0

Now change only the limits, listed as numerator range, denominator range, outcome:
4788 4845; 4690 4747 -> 1.06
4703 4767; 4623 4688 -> 1.02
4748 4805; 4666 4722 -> 1.07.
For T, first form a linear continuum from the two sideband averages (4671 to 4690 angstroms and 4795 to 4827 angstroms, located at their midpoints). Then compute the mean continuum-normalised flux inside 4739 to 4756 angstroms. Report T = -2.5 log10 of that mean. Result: -0.03 mag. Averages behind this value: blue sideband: 7.06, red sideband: 7.74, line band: 7.62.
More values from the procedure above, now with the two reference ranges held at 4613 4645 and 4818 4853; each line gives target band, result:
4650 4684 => 0.09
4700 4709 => 0.06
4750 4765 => 0.01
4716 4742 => 0.04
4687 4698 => 0.10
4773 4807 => -0.02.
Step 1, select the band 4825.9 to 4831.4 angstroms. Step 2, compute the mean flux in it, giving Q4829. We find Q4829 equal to 7.49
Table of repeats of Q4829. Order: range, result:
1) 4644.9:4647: 7.67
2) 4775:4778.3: 8.49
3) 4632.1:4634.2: 6.46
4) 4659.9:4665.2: 7.3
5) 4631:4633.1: 7.23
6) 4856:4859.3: 6.56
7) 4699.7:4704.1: 7.19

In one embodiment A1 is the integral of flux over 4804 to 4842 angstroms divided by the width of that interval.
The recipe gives 7.71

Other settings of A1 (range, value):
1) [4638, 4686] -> 7.07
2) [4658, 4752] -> 7.2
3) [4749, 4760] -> 7.67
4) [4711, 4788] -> 7.43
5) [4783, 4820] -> 7.68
